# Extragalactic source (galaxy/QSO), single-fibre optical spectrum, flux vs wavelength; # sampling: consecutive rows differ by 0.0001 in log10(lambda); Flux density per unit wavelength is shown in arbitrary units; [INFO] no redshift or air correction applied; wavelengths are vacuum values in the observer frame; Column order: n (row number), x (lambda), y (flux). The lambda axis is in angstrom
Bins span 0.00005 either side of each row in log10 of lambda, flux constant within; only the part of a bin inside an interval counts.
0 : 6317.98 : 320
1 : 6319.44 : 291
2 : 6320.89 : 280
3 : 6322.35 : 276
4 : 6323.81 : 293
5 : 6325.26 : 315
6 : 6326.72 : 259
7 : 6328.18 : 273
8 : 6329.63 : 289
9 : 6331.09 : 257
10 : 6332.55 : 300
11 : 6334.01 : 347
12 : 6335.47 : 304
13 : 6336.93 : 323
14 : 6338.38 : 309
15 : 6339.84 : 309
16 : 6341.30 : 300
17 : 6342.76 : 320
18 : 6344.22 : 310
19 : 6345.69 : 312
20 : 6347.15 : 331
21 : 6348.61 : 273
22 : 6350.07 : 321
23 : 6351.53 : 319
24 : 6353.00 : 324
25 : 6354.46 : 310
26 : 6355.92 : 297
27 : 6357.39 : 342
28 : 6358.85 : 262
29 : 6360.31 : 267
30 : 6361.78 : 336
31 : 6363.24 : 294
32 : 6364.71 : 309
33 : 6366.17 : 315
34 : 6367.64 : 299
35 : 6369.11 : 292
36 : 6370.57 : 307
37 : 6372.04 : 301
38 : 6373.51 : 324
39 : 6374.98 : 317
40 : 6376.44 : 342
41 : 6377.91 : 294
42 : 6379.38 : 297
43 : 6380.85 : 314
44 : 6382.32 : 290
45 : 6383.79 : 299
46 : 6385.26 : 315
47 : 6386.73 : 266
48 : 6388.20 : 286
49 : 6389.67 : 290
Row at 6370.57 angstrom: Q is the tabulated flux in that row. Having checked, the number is 307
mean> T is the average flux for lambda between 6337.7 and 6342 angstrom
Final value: 306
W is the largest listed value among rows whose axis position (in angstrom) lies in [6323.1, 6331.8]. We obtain 315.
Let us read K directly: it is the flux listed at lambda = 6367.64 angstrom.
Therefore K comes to 299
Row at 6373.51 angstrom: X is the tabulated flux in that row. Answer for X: 324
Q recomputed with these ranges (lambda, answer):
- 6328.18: 273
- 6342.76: 320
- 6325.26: 315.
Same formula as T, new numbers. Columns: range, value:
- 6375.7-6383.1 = 308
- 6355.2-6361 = 292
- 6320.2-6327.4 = 285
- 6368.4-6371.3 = 300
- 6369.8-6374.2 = 310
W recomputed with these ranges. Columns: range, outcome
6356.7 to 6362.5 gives 342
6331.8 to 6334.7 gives 347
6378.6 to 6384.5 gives 314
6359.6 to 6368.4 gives 336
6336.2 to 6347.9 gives 331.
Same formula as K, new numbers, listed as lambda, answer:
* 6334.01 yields 347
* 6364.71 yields 309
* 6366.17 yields 315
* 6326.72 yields 259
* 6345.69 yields 312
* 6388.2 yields 286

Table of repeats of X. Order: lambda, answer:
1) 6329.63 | 289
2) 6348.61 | 273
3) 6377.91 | 294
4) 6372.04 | 301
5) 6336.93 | 323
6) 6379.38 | 297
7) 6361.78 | 336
